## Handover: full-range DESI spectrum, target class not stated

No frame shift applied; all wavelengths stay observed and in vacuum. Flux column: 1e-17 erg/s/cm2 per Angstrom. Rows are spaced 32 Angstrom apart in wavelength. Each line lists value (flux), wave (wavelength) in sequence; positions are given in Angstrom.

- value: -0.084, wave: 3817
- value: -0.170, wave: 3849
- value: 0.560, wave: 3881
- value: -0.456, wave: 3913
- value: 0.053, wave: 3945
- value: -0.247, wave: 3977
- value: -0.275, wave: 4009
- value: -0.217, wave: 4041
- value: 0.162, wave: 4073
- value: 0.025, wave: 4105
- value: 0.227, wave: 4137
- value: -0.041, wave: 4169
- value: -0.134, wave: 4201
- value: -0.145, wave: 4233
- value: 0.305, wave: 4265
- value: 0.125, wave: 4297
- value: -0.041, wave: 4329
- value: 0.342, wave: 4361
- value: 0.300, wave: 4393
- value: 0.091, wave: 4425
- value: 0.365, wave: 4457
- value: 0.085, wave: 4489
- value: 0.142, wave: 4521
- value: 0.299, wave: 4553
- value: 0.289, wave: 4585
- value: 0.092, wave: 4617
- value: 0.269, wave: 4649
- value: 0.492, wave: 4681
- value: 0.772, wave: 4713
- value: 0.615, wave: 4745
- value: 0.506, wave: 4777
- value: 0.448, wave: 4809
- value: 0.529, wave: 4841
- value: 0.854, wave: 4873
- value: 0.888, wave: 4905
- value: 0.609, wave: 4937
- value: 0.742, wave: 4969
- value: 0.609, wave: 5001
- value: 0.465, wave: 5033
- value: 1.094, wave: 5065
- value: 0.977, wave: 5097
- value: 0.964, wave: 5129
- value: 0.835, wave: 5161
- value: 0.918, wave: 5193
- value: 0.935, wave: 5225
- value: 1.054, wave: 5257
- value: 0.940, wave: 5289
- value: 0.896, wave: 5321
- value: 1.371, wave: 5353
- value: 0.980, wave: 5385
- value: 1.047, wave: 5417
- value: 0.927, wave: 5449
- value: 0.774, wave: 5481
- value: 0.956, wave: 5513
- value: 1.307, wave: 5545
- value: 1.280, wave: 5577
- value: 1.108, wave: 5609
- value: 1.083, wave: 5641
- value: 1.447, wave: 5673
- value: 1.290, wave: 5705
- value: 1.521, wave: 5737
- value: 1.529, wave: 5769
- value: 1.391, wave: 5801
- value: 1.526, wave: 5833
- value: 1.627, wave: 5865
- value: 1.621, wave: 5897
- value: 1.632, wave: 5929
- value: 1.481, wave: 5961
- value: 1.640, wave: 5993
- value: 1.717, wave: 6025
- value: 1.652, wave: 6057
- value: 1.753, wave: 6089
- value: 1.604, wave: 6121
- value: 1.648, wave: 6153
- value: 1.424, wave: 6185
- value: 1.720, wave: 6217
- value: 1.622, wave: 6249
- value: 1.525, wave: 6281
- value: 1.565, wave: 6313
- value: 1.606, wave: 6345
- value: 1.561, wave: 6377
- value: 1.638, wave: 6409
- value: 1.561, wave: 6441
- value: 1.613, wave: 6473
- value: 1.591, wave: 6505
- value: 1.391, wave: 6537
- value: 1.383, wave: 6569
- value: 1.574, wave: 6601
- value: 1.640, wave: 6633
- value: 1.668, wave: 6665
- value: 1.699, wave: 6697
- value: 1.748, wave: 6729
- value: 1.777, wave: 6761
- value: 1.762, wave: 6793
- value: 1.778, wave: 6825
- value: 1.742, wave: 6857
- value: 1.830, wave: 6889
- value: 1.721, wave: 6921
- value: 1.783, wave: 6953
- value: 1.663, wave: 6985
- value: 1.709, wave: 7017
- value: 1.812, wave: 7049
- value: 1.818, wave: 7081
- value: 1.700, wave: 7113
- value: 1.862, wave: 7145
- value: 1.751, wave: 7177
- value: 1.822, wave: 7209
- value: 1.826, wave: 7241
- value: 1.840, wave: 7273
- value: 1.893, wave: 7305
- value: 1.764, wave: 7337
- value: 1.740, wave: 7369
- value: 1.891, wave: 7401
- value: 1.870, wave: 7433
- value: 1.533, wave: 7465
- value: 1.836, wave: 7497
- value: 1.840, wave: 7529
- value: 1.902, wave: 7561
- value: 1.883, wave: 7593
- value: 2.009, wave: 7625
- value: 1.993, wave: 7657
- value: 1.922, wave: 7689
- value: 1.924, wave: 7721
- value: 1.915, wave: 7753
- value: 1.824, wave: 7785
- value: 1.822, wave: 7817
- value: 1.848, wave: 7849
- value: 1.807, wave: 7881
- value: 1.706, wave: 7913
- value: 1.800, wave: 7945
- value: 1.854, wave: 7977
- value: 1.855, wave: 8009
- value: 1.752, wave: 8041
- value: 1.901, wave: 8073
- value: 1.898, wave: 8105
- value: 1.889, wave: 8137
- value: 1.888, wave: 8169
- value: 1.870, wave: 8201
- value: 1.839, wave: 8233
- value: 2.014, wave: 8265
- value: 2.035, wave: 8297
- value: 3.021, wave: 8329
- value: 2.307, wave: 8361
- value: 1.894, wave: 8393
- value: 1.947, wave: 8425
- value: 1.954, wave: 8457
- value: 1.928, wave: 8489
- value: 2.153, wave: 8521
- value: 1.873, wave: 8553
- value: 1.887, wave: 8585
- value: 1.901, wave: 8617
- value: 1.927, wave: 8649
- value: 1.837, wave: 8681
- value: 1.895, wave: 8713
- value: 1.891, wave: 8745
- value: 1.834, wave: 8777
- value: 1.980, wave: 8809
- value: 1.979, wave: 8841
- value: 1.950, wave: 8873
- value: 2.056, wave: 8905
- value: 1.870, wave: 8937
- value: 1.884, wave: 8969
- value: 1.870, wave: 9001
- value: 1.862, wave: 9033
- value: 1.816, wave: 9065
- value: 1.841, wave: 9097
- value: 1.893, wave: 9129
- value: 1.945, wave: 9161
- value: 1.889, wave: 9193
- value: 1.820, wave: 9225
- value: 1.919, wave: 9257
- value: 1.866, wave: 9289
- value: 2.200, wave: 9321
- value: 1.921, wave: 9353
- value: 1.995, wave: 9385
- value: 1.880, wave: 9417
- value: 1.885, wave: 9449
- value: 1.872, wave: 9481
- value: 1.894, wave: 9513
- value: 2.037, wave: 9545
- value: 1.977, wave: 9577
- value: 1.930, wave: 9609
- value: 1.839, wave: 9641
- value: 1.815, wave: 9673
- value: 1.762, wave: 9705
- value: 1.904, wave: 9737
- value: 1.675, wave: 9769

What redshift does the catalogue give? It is 0.268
